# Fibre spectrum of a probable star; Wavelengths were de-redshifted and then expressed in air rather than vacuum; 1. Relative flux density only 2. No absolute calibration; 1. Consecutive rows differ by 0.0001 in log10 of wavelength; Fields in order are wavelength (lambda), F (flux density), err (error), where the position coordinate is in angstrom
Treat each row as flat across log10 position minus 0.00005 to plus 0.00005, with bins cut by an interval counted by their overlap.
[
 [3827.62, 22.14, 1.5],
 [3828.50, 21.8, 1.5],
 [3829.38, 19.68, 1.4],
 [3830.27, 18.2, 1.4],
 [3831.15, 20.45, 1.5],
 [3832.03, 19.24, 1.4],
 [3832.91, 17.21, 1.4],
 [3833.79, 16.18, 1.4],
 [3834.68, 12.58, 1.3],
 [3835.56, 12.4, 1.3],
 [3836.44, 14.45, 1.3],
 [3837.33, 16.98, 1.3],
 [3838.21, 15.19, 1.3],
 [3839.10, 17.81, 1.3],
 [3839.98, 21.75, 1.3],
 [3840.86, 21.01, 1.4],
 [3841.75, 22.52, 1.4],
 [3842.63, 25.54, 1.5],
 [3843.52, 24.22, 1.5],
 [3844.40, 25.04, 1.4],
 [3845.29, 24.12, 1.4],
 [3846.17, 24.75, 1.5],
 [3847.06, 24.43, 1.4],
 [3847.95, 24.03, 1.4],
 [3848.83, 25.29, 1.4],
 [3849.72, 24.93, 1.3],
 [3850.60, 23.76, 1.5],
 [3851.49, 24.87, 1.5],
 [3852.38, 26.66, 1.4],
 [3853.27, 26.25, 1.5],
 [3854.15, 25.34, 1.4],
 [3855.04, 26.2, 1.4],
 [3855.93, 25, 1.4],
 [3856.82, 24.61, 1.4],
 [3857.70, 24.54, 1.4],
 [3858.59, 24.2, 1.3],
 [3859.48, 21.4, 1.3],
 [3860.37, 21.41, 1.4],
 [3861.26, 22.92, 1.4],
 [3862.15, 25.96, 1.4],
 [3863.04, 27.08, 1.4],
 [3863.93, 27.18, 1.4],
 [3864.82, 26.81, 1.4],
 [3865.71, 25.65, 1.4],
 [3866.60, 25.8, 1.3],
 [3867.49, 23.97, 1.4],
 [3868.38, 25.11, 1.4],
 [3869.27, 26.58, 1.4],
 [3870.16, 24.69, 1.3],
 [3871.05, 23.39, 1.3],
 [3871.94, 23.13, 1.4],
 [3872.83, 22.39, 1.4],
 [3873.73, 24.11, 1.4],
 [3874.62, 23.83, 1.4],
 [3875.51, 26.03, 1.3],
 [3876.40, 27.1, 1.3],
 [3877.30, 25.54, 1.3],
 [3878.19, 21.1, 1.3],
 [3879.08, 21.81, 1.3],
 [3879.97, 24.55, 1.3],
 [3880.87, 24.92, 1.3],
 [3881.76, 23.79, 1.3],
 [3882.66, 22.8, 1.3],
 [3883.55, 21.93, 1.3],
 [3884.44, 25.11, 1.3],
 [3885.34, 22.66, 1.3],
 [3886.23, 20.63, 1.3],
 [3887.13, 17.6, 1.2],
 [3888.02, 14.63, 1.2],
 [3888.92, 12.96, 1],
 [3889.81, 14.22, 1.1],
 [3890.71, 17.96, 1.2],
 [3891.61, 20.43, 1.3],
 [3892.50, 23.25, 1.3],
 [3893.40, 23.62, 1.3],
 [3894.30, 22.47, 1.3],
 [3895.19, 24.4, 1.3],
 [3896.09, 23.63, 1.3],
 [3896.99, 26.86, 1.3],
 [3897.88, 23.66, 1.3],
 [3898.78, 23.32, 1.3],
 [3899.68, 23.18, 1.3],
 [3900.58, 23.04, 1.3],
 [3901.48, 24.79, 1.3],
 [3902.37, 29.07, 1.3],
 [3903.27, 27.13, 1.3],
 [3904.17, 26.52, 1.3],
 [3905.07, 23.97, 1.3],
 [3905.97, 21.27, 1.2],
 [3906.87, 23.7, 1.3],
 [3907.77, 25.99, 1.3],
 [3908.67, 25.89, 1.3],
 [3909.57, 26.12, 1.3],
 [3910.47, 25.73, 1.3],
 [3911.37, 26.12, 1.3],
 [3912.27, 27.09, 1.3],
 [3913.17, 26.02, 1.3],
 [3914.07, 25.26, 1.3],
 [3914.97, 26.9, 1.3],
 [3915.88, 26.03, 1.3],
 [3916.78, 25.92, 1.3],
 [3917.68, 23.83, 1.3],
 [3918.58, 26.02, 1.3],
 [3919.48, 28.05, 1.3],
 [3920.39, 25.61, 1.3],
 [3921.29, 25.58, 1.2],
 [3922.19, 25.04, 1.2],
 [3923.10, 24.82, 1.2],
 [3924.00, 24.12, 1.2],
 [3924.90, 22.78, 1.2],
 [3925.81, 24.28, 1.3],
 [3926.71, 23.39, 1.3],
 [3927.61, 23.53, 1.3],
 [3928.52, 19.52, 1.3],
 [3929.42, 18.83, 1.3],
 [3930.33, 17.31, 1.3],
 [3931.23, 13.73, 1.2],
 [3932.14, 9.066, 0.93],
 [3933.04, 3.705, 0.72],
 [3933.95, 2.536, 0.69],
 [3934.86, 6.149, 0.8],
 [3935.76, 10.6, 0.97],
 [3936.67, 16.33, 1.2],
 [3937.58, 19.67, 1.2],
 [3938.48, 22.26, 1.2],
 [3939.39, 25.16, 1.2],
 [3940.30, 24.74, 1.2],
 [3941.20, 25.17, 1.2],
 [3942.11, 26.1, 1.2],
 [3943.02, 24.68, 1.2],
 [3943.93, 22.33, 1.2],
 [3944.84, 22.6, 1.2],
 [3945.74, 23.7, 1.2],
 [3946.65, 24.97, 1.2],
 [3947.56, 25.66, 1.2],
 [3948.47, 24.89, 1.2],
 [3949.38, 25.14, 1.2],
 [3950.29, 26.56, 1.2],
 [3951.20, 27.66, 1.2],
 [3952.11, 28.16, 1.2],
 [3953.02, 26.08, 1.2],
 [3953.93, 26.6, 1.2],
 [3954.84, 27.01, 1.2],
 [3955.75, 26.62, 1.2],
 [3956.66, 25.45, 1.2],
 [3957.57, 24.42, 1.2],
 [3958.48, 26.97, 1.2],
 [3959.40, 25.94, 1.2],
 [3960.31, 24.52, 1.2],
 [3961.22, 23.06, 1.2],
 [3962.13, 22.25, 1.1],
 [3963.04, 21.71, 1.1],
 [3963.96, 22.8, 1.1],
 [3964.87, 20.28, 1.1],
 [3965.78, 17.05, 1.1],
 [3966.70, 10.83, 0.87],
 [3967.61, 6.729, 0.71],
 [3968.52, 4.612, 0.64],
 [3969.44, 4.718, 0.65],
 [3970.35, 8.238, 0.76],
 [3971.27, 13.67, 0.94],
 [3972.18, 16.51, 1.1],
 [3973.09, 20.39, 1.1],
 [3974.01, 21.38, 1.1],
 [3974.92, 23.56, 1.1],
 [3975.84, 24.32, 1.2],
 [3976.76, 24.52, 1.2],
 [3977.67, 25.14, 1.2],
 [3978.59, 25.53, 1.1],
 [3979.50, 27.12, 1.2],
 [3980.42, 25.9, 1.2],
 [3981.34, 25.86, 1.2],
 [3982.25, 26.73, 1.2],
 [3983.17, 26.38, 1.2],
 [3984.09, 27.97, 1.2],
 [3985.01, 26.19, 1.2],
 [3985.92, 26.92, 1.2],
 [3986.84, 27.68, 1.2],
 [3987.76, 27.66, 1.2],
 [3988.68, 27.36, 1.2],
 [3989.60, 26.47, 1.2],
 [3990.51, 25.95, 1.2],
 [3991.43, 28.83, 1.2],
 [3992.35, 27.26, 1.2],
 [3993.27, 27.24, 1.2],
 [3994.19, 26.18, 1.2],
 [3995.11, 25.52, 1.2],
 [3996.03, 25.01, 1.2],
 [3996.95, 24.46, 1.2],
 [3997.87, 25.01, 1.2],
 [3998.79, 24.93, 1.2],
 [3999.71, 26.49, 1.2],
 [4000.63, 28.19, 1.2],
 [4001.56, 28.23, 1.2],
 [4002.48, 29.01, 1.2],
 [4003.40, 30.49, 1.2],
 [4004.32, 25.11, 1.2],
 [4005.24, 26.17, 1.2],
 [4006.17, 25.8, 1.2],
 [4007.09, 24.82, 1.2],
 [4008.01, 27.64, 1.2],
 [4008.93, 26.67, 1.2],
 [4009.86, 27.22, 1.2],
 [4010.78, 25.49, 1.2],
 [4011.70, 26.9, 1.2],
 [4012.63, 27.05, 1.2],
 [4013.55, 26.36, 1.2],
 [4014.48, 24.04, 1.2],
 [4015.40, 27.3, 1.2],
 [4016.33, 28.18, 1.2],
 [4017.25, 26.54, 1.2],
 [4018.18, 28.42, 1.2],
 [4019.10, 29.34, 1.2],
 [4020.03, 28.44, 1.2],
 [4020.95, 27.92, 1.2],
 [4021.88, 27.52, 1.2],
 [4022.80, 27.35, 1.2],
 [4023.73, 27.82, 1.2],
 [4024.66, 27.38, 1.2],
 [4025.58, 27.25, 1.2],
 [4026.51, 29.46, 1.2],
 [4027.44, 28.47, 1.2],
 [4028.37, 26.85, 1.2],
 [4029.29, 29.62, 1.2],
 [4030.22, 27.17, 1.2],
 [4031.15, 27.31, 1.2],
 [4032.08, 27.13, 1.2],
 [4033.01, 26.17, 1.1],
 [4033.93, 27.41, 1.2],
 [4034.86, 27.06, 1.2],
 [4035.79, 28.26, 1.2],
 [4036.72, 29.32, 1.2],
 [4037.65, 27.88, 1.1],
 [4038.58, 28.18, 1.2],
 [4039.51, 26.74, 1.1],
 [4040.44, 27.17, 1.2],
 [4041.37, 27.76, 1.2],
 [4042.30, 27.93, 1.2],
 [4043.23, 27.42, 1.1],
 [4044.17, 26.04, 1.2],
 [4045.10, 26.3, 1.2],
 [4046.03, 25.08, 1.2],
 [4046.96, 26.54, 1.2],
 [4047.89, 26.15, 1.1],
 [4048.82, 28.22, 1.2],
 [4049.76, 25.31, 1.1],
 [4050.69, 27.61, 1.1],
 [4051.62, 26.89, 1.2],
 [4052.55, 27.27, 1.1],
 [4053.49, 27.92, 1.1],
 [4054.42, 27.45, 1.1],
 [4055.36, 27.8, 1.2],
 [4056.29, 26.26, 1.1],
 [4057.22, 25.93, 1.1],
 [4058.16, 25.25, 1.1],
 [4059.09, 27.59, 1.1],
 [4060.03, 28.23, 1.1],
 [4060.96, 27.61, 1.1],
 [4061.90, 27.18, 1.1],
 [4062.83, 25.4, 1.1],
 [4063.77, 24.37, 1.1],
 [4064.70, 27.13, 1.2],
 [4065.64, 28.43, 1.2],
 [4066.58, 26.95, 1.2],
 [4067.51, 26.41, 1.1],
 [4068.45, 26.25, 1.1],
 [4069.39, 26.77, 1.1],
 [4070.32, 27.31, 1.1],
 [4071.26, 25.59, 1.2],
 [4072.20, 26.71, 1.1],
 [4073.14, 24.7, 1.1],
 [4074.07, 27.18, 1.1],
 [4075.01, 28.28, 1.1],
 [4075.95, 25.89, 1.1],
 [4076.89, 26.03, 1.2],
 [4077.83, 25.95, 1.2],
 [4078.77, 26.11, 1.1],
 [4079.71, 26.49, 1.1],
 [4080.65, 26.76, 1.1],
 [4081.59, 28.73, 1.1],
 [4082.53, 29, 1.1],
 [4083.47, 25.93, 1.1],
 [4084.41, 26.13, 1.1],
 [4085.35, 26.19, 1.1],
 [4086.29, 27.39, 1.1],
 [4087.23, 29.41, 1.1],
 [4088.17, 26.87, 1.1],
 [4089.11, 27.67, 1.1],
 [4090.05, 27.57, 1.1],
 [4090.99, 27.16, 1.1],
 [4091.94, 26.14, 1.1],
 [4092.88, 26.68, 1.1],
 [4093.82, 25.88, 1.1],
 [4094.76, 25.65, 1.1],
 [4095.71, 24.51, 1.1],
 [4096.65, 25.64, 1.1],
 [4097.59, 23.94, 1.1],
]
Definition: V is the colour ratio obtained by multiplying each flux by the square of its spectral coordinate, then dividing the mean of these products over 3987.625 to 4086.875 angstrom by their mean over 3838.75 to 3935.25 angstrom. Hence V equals 1.26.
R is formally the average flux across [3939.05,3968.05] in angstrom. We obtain 23.6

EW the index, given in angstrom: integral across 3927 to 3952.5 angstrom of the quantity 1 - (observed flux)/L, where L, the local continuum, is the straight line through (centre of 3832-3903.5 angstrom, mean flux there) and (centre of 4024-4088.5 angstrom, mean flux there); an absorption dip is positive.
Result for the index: 4.6 angstrom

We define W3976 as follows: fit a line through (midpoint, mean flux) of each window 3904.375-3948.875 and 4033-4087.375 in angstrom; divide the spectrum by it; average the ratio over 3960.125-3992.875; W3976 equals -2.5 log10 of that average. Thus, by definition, 0.10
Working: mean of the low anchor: 22.1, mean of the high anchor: 26.9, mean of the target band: 21.8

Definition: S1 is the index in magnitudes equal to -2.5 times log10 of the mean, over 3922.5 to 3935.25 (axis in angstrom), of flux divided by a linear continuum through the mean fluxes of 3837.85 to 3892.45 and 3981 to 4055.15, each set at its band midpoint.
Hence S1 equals 0.422 mag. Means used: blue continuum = 23.3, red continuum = 27.1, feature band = 16.8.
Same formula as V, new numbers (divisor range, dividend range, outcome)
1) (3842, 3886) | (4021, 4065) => 1.21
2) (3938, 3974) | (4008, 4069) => 1.31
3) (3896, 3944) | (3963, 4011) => 1.09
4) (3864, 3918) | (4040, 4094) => 1.23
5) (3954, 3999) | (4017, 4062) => 1.23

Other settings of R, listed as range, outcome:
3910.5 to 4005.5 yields 22.9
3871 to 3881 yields 24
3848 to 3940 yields 22.9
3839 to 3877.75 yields 24.5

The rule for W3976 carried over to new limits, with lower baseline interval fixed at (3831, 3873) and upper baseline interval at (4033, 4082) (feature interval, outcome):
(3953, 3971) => 0.27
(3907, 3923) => -0.08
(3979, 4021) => -0.04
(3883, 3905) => 0.07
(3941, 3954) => -0.03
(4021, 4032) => -0.06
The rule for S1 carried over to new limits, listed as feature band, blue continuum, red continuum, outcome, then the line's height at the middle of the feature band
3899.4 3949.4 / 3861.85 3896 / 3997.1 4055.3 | 0.08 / 24.3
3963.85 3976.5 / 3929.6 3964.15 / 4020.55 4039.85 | 0.46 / 23.3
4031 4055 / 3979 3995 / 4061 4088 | -0.01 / 26.8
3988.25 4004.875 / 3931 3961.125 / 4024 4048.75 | -0.08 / 24.9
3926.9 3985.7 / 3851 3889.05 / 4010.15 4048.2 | 0.22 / 25.7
